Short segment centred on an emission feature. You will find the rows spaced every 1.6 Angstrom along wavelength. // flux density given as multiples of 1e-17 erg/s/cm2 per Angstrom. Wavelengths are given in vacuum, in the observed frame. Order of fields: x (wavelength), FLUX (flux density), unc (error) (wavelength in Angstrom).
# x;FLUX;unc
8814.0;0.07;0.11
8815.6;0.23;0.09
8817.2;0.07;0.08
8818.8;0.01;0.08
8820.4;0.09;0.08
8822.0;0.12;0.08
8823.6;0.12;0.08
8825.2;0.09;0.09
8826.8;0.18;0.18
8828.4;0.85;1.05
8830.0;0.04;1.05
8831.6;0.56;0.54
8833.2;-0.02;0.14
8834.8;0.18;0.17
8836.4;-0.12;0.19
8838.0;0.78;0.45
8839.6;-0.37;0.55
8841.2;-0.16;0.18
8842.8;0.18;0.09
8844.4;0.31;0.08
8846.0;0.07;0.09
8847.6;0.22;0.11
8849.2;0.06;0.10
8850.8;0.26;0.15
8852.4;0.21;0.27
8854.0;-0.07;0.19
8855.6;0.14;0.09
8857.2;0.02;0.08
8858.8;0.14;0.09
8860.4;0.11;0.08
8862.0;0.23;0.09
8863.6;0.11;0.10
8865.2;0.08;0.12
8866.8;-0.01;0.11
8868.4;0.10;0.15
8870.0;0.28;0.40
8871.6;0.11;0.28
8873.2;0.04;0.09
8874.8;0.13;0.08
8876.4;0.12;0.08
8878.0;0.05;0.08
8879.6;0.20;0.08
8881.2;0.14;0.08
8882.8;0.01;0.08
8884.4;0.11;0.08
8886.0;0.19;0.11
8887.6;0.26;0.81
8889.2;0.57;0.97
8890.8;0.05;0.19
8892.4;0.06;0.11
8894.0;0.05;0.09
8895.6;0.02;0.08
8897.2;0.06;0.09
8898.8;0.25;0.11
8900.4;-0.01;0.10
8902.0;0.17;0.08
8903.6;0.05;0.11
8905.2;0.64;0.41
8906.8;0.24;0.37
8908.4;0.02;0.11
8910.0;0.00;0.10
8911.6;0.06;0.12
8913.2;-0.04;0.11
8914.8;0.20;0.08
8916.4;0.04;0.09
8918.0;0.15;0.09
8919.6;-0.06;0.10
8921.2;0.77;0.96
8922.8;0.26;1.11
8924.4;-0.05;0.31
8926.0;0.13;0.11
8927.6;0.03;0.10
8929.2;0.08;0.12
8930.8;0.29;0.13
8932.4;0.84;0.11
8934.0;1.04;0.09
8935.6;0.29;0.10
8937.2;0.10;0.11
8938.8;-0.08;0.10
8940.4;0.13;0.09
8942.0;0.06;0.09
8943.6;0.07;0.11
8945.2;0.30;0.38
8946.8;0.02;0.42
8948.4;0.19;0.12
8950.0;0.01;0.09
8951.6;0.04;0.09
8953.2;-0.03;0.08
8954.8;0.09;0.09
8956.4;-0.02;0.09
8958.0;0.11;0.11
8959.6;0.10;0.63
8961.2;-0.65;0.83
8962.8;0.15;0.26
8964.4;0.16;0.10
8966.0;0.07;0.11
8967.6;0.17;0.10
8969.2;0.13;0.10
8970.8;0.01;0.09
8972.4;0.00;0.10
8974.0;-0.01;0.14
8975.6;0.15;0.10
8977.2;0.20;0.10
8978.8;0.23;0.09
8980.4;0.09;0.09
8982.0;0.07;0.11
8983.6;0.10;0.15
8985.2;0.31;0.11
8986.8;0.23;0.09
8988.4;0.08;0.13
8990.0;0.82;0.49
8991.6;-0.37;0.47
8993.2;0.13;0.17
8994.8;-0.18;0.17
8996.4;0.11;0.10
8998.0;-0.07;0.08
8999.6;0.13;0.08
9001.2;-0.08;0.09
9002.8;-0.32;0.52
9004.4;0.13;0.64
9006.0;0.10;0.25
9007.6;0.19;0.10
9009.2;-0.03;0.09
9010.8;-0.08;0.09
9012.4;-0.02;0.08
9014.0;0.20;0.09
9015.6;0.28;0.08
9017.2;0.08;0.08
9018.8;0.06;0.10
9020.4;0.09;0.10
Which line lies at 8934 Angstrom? Hbeta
